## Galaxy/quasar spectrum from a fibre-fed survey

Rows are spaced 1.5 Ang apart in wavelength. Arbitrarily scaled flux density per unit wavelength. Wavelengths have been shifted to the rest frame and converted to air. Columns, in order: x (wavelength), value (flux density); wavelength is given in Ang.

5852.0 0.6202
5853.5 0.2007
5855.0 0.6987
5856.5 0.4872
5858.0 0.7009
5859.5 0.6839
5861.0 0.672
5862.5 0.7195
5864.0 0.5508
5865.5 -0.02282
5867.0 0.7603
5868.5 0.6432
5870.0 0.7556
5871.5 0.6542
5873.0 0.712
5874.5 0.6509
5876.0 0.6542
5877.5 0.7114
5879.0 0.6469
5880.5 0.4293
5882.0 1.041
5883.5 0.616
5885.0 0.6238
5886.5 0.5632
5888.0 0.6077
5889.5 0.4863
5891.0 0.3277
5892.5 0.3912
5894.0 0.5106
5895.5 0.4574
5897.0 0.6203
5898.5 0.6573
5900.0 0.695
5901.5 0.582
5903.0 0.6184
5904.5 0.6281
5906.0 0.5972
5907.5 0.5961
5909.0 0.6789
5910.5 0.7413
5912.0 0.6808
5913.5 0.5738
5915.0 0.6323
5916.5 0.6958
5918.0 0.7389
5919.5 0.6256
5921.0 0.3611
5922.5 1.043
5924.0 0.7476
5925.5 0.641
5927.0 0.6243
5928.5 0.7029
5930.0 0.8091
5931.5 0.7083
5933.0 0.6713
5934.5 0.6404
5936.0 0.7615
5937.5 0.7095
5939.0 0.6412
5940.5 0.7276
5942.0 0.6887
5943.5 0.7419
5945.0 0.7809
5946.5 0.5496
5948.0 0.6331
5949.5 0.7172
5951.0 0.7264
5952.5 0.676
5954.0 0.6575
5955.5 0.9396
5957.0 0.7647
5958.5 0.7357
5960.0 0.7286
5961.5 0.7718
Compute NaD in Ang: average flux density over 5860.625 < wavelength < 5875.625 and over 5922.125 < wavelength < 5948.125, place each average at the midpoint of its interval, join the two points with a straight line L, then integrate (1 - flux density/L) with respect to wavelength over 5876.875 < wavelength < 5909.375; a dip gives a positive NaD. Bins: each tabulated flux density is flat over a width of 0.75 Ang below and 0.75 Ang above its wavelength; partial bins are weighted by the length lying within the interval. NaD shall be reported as 2.65 Ang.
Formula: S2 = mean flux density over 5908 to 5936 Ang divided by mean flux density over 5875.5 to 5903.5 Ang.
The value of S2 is 1.16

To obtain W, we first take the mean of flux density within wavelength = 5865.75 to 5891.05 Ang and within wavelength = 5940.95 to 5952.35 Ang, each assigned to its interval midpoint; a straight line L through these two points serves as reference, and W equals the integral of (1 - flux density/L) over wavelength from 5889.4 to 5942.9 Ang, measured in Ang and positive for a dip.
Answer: 2.10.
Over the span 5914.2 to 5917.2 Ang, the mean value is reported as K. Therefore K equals 0.662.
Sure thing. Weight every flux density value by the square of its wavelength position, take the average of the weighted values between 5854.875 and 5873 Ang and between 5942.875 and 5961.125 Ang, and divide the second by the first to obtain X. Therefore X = 1.22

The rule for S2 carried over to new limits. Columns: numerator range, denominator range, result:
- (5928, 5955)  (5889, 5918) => 1.18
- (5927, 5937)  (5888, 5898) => 1.47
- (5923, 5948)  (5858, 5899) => 1.17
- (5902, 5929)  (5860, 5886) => 1.04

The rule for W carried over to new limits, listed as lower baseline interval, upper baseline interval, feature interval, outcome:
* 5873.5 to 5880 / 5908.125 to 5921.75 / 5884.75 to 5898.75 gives 2.88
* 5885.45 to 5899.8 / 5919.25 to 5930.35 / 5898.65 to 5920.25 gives -1.35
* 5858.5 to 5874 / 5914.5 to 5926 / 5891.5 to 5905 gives 1.86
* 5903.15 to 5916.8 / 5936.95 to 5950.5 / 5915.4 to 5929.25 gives -0.52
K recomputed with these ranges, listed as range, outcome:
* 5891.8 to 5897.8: 0.497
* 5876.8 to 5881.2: 0.596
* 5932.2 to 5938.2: 0.696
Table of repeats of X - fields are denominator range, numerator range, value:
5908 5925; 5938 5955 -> 1.02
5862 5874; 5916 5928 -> 1.17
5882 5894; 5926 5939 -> 1.29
